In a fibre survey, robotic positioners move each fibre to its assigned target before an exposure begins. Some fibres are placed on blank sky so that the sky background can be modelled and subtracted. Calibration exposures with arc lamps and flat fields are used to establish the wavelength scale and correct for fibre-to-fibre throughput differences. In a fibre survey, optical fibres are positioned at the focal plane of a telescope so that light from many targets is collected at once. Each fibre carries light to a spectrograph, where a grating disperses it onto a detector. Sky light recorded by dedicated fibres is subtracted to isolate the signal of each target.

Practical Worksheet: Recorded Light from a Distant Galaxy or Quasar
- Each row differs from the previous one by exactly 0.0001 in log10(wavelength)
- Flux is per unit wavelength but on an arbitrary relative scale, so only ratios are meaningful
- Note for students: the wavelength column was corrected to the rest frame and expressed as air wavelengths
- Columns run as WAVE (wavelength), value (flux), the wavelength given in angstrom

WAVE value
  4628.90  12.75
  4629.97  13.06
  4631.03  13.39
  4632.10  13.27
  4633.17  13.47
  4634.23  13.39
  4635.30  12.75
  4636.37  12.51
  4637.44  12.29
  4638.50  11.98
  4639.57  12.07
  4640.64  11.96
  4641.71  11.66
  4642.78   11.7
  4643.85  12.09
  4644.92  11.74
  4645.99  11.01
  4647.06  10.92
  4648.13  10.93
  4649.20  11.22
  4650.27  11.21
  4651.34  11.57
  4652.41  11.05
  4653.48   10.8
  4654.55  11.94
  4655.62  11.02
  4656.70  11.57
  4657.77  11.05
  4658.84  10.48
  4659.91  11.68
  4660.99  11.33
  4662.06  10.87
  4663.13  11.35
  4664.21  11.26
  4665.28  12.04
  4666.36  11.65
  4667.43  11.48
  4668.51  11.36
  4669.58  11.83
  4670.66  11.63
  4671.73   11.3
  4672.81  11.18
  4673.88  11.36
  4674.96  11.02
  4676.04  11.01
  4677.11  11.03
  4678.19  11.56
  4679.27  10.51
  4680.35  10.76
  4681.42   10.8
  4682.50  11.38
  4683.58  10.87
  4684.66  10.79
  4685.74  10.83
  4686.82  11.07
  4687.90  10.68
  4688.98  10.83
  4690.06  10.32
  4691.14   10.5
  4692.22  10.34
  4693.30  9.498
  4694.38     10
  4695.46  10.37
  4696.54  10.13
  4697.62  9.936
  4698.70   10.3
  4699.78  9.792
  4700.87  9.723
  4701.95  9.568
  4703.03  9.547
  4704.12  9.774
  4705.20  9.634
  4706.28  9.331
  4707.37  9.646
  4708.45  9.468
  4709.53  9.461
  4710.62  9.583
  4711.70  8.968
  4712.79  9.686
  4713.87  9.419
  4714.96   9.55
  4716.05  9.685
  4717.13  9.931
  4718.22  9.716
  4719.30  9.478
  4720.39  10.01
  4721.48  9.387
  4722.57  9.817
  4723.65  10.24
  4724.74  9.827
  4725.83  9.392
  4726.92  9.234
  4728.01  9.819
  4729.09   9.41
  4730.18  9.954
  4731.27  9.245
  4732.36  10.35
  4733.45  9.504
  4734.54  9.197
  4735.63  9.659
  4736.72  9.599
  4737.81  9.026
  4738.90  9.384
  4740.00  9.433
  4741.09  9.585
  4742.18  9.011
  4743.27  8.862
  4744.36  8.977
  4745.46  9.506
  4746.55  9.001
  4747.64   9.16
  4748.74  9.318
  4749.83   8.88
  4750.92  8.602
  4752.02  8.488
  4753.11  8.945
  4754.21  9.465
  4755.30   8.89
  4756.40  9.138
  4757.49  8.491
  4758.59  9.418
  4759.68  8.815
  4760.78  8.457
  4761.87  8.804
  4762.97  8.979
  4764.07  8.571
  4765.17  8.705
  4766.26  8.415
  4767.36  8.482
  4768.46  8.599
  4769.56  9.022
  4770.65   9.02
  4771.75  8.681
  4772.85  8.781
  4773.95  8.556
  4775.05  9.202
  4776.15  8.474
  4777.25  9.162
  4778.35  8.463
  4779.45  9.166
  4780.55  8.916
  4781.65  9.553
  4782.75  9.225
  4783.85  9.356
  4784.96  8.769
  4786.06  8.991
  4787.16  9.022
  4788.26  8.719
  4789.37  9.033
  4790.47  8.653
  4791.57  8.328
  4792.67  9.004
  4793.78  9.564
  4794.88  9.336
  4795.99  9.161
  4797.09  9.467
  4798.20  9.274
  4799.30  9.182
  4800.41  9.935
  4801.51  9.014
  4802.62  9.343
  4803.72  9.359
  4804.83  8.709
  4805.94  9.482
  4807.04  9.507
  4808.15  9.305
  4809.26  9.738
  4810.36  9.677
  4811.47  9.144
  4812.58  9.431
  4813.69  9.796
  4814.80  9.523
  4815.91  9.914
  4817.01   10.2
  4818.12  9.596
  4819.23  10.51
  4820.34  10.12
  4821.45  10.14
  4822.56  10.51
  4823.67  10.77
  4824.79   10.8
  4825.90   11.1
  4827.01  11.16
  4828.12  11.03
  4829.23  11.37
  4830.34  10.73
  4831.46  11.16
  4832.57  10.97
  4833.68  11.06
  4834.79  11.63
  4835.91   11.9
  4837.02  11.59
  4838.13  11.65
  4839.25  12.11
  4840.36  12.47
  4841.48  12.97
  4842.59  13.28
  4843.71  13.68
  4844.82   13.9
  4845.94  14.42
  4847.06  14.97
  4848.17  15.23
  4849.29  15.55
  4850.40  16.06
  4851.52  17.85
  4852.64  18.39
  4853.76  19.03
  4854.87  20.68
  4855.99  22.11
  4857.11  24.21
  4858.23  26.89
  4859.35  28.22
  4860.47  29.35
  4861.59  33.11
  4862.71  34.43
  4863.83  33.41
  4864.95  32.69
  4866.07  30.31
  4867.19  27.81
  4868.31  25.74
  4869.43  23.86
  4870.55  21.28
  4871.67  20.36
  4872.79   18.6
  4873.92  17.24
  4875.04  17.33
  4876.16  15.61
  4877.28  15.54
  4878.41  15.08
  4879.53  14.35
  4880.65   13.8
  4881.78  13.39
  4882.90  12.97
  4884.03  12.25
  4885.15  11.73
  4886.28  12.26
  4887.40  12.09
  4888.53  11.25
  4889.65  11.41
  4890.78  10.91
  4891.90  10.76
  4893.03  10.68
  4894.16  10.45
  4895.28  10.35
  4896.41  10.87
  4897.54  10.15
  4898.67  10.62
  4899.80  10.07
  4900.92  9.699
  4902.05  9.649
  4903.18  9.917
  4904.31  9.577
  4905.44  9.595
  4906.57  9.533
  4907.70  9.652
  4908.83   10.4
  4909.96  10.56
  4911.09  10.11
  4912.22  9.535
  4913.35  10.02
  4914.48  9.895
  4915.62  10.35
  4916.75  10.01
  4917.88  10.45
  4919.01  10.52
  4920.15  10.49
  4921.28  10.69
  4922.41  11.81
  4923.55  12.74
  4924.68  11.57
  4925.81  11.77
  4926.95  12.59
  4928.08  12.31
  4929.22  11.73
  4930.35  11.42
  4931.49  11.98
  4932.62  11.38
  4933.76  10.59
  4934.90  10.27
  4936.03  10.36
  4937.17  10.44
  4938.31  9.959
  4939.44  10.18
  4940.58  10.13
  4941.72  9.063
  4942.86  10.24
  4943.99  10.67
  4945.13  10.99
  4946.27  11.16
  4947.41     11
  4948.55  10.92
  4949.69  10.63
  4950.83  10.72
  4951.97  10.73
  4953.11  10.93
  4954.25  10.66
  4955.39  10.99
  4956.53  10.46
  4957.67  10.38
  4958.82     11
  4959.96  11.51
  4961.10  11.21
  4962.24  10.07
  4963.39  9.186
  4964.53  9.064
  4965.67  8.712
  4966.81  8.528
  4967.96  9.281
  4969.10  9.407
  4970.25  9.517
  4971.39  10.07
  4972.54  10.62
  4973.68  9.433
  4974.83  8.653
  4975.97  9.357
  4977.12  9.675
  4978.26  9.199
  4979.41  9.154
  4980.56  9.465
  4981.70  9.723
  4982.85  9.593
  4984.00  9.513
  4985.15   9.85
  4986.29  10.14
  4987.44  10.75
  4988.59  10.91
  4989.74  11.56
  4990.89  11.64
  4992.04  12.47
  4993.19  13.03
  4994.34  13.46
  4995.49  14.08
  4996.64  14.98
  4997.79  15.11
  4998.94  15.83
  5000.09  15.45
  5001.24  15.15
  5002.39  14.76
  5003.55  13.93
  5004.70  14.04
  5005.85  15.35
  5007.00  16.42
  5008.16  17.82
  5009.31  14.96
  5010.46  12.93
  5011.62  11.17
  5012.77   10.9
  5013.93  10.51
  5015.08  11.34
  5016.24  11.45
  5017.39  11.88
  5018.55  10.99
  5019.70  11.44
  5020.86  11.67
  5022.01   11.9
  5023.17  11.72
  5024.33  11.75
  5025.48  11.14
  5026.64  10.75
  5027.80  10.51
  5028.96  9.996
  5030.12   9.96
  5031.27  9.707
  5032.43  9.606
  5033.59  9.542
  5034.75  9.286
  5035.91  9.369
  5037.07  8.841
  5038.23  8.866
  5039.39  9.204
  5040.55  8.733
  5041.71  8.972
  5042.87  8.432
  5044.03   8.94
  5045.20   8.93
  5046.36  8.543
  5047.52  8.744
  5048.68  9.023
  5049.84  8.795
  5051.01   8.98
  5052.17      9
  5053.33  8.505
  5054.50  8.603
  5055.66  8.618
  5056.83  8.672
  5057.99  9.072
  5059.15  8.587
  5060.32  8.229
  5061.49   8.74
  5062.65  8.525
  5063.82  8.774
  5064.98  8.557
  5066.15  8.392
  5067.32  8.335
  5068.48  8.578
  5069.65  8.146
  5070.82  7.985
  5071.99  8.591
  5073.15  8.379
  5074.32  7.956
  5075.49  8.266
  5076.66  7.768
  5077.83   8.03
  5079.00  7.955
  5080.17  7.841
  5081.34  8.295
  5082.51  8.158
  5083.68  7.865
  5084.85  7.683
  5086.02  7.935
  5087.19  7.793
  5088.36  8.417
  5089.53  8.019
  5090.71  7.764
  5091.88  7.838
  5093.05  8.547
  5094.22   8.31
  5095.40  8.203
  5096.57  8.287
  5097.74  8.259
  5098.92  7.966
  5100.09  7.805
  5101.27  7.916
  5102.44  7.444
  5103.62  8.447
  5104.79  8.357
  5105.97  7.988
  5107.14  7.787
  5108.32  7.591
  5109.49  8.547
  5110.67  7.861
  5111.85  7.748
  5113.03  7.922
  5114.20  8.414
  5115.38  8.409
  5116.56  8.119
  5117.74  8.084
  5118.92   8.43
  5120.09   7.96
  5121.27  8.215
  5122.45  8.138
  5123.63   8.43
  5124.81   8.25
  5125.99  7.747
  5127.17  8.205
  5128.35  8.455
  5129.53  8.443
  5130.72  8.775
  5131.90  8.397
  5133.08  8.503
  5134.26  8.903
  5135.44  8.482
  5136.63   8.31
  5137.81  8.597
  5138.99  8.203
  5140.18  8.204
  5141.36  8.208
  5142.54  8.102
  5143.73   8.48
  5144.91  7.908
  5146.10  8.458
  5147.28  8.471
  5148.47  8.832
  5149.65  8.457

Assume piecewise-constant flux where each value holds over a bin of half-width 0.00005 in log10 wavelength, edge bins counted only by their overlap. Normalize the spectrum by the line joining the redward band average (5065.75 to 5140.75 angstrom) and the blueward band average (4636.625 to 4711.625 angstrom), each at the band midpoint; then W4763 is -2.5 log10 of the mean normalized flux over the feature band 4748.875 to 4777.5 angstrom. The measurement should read 0.17 mag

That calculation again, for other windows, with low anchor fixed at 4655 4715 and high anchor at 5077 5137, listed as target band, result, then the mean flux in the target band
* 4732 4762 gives 0.122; 9.14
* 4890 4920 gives -0.097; 10.2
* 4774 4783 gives 0.120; 8.99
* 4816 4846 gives -0.176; 11.4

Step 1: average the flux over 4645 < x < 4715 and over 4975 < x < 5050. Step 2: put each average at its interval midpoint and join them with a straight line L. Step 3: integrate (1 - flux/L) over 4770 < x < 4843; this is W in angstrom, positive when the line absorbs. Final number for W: 6.7 angstrom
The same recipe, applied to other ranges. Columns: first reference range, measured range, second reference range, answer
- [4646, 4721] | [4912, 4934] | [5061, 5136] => -4.6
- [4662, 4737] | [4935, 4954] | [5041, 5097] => -3.1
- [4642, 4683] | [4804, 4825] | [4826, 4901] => 7.4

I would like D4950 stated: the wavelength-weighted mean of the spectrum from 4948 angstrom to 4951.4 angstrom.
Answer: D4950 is 10.8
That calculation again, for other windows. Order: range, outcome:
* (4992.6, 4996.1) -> 13.5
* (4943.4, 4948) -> 11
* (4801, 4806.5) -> 9.19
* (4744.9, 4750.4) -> 9.17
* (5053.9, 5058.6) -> 8.74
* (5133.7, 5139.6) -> 8.49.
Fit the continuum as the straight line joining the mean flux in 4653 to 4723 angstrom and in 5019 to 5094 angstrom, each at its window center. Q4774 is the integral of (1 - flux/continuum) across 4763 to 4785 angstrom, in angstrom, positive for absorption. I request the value 2.77 angstrom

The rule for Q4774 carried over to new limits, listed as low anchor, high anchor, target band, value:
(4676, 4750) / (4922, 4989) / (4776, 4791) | 1.6 angstrom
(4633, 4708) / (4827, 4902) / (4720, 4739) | 4.6 angstrom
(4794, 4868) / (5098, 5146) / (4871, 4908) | 2.6 angstrom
